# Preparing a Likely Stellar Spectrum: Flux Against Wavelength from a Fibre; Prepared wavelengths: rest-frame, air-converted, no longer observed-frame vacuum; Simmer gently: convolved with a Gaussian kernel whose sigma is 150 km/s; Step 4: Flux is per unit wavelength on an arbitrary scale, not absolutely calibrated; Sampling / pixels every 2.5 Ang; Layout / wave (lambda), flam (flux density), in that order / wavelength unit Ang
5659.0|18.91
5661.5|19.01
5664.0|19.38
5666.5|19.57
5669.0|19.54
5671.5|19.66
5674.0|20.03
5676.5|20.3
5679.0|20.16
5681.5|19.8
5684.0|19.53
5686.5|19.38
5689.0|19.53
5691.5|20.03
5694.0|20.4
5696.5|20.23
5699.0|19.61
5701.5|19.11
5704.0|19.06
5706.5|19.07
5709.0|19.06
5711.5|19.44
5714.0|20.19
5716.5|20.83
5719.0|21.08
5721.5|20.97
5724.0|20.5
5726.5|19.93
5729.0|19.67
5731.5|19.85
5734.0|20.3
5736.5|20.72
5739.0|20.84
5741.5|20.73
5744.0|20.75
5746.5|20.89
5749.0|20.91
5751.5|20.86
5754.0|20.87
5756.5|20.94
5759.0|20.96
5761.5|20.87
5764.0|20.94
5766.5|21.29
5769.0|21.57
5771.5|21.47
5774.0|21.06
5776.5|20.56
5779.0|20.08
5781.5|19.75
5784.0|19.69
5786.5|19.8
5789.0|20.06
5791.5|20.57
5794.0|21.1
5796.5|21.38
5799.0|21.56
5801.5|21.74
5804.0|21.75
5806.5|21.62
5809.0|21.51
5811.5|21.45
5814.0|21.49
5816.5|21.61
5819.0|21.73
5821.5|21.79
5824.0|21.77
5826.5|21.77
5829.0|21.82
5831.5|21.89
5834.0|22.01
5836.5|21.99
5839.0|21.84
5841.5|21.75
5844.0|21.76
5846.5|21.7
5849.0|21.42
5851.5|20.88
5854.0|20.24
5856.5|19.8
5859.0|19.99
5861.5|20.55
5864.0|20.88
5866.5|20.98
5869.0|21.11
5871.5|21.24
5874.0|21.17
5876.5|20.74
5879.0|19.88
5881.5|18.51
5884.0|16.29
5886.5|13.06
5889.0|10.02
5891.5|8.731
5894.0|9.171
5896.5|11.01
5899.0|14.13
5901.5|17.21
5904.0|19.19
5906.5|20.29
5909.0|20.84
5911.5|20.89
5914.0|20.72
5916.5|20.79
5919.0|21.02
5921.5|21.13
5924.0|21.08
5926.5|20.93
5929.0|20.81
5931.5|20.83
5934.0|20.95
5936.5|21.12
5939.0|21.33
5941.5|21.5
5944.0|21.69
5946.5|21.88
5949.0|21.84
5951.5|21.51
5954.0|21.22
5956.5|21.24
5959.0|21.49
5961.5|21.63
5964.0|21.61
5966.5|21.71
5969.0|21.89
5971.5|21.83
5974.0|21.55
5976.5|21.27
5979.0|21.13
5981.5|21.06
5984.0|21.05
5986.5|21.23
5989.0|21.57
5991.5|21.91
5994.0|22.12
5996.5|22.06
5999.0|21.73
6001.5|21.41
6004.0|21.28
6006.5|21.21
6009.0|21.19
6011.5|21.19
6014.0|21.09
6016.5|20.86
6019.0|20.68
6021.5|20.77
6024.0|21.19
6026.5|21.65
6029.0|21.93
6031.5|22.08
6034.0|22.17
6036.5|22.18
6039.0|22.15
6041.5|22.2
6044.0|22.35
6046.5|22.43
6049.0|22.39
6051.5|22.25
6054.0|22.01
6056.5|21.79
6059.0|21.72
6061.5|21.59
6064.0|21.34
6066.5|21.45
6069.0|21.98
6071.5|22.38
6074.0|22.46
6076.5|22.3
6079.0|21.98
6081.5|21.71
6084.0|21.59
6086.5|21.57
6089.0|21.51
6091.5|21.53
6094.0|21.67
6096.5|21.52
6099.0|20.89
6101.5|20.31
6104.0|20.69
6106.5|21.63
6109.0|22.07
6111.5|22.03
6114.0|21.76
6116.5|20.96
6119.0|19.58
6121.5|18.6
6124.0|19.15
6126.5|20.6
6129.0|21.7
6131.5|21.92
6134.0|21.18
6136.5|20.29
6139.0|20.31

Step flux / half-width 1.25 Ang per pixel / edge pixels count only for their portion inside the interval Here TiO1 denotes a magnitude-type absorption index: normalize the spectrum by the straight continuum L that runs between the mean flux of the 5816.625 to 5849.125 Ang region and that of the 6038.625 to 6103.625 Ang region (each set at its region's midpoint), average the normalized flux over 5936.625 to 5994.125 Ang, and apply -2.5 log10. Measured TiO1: 0.01 mag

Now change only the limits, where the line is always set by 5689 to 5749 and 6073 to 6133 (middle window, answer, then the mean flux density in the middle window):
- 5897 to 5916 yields 0.10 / 18.8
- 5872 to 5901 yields 0.34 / 15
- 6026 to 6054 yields -0.06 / 22.2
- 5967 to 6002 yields -0.03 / 21.6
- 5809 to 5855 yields -0.06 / 21.6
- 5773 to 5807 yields -0.02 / 20.7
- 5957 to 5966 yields -0.04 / 21.6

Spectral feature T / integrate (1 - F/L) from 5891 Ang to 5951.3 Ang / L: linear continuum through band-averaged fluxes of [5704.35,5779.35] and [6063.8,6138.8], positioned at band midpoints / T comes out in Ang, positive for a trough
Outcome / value 4.7 Ang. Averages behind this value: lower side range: 20.6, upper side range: 21.3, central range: 19.3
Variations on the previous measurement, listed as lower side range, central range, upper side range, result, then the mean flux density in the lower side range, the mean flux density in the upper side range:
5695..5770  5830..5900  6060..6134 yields 6.85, 20.4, 21.3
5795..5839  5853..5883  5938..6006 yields 1.74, 21.7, 21.5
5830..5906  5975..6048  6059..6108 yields -3.35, 18.7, 21.6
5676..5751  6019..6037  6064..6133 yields -0.45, 20.1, 21.3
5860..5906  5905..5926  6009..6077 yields -3.39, 17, 21.8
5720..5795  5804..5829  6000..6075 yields -0.97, 20.6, 21.7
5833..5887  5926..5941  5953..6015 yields 0.02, 20.4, 21.5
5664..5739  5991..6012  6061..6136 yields -0.60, 19.9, 21.3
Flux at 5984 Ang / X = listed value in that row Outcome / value 21.05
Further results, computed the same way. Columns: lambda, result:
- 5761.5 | 20.87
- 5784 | 19.69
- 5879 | 19.88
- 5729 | 19.67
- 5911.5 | 20.89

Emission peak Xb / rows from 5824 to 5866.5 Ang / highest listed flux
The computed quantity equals 22.01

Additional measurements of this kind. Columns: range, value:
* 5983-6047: 22.43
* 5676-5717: 20.83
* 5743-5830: 21.82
